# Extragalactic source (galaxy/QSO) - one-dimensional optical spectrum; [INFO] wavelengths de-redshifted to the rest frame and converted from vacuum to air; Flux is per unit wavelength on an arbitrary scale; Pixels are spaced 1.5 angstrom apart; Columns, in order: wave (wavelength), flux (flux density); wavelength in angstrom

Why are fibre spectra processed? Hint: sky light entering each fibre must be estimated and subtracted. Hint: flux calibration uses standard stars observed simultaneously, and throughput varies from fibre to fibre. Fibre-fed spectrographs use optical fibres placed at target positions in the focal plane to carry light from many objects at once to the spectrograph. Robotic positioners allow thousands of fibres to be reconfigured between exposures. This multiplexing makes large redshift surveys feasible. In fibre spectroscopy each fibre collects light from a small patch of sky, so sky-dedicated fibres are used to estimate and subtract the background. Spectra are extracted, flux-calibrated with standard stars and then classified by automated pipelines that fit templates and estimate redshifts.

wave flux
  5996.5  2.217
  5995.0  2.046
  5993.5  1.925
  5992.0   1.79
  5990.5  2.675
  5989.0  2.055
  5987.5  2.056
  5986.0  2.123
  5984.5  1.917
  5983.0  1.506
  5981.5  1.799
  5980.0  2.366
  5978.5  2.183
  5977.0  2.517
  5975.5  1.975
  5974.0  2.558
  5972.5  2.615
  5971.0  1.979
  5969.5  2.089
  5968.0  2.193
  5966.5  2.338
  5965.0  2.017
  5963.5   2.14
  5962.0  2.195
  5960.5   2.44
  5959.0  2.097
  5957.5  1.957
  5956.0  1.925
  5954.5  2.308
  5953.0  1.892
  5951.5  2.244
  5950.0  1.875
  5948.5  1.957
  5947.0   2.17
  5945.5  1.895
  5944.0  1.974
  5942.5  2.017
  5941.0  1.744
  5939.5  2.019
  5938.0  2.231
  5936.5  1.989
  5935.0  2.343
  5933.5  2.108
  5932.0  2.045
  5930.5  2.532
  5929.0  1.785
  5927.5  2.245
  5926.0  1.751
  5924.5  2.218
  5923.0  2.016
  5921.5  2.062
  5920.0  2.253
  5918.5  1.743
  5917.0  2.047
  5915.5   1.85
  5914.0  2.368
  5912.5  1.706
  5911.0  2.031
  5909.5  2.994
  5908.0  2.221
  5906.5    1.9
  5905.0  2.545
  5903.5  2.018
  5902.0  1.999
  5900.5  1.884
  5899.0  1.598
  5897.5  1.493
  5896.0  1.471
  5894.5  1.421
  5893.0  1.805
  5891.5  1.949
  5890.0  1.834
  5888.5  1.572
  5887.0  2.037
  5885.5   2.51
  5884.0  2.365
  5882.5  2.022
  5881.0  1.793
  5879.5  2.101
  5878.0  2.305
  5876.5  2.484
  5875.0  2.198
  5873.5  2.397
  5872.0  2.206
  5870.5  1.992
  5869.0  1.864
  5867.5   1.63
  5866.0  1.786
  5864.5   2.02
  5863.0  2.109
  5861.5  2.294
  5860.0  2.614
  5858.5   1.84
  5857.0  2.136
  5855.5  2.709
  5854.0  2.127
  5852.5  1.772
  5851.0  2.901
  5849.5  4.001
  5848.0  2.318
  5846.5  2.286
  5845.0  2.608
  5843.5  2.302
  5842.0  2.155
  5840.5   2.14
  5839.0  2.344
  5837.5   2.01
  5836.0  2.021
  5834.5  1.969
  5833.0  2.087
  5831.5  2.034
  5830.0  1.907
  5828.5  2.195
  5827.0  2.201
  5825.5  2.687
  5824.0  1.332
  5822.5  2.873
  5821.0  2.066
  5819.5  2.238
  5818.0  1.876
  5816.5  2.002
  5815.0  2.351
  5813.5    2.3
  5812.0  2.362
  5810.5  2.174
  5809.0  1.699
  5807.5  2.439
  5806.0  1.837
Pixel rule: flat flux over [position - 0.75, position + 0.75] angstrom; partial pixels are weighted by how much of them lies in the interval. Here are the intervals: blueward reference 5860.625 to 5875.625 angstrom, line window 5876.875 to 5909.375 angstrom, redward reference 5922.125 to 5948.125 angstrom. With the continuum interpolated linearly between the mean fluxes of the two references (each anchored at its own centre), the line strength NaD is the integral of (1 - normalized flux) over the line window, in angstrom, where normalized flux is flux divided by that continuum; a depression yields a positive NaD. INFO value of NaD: 1.3 angstrom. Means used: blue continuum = 2.05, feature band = 1.97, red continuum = 2.06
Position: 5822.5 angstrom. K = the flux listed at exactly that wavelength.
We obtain 2.873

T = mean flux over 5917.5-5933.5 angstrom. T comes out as 2.07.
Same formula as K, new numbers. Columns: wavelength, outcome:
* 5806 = 1.837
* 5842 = 2.155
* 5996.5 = 2.217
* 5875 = 2.198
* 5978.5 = 2.183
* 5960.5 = 2.44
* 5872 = 2.206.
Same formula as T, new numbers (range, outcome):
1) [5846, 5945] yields 2.1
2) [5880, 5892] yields 2.01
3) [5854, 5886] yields 2.16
